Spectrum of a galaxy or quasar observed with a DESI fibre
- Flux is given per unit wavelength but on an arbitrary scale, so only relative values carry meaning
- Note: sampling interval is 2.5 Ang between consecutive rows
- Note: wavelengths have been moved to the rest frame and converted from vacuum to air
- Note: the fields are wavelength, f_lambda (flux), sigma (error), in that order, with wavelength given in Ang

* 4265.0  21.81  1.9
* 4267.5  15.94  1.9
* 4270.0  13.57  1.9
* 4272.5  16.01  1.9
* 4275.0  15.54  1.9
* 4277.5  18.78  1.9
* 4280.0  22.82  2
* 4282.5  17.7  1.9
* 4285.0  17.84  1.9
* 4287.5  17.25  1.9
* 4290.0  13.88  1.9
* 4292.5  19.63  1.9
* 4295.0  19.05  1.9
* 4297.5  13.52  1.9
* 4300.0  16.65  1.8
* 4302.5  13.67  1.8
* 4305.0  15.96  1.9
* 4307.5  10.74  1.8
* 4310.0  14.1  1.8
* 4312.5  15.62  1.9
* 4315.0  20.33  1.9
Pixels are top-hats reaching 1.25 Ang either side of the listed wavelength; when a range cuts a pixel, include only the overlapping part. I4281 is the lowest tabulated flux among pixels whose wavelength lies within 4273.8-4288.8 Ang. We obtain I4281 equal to 15.54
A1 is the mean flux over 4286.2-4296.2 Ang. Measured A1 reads 17.4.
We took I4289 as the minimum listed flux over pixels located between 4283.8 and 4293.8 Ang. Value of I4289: 13.88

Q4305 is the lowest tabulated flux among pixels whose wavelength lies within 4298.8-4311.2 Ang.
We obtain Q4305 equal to 10.74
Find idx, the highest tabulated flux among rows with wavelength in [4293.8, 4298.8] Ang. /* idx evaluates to 19.05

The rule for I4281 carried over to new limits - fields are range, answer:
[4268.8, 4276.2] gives 13.57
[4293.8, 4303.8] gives 13.52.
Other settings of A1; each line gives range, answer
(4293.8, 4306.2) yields 15.8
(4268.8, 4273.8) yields 14.8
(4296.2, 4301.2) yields 15.1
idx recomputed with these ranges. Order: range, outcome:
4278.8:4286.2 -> 22.82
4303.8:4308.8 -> 15.96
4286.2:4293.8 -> 19.63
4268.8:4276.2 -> 16.01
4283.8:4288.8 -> 17.84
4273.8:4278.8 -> 18.78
